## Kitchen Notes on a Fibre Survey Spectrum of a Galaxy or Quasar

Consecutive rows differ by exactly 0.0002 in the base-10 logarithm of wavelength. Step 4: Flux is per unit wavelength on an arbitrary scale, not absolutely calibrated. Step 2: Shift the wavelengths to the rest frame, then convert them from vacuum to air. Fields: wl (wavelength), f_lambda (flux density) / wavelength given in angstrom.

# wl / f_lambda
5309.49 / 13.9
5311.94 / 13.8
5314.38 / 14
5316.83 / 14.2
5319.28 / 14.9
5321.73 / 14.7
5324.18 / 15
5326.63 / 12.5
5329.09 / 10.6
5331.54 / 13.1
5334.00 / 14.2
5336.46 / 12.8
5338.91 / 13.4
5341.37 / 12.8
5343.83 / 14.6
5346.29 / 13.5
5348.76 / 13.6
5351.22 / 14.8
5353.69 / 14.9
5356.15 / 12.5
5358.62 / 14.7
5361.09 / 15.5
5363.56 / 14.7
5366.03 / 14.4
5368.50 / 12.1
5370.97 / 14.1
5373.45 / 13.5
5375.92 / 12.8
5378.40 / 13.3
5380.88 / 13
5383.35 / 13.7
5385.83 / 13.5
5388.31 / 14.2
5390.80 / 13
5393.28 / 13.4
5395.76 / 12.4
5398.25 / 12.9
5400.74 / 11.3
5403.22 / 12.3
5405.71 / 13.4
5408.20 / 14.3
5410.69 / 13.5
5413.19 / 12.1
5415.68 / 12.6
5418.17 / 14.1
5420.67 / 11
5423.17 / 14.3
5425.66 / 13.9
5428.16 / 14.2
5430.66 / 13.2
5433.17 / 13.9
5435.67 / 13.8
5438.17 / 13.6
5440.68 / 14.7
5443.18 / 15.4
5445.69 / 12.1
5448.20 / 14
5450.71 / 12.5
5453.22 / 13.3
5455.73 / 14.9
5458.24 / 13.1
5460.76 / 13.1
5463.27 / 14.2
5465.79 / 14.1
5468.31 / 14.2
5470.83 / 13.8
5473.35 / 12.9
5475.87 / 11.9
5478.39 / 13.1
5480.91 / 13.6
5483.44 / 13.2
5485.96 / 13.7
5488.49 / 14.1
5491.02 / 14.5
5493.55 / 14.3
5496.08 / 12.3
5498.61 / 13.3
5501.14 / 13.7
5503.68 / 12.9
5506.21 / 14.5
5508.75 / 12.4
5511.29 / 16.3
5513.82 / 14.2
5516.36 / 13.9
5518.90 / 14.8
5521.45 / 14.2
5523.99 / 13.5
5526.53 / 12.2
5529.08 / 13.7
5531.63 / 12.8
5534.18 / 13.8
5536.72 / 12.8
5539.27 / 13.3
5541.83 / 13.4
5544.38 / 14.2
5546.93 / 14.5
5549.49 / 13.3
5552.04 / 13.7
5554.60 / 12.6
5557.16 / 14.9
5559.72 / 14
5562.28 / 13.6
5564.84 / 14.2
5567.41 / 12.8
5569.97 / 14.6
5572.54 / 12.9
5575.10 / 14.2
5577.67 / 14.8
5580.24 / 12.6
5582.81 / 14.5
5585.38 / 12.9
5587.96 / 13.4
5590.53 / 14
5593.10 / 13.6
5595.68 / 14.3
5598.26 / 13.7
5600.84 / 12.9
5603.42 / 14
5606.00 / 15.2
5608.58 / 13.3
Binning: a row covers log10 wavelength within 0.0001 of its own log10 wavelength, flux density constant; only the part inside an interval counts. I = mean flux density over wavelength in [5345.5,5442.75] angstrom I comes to 13.5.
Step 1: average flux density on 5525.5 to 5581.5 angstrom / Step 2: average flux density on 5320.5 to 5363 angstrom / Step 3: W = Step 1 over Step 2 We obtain 0.99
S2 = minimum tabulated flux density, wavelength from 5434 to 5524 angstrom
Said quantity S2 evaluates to 11.9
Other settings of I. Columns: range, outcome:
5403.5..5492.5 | 13.5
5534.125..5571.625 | 13.7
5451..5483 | 13.5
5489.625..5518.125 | 13.9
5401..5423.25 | 12.9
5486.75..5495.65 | 14.1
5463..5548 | 13.6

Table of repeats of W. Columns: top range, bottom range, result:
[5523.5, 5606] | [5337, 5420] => 1.01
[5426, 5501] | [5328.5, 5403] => 1.01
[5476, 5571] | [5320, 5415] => 1.02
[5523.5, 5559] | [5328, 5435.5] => 1.01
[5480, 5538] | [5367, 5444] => 1.03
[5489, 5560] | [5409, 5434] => 1.03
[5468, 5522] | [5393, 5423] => 1.07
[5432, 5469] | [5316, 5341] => 1.02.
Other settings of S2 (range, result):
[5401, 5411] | 12.3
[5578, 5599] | 12.6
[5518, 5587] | 12.2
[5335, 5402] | 11.3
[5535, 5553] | 12.8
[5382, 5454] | 11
